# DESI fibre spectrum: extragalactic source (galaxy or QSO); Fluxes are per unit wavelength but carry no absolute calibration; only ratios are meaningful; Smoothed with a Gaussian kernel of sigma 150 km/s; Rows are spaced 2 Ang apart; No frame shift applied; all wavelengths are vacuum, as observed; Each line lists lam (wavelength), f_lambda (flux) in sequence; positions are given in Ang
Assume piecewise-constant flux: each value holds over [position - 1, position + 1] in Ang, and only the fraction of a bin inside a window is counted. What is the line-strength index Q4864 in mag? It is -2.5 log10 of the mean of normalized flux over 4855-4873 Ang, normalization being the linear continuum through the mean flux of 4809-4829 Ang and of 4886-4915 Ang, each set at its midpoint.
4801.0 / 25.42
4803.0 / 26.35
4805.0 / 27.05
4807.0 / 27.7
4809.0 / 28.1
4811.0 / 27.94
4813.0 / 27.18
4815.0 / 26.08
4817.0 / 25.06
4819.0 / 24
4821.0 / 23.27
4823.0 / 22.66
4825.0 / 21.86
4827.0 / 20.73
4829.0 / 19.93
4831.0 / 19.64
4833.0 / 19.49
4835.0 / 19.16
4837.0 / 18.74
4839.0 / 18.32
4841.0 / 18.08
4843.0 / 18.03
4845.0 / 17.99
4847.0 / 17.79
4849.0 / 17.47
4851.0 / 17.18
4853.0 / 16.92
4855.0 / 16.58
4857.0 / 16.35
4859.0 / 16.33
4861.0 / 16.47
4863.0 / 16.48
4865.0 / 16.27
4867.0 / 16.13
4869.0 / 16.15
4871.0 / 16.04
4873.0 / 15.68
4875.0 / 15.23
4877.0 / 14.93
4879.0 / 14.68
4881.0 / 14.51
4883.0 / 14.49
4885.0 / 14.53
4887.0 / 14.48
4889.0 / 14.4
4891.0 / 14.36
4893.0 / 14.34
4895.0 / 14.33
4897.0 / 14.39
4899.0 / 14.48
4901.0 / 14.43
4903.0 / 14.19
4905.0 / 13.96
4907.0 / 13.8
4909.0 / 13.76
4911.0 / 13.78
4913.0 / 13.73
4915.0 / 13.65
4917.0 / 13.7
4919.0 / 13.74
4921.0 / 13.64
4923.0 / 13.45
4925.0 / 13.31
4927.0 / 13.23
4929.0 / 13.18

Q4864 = 0.15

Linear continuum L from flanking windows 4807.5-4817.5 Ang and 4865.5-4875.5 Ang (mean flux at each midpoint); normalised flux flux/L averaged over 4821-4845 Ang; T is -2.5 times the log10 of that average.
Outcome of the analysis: 0.17 mag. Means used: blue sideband 27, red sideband 15.9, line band 19.8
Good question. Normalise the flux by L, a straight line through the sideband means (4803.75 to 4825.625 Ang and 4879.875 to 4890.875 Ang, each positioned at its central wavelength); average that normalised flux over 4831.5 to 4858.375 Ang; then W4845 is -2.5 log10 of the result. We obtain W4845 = 0.17 mag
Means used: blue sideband 25.6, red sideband 14.5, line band 17.9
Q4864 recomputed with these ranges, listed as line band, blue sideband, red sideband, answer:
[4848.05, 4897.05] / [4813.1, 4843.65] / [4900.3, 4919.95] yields 0.11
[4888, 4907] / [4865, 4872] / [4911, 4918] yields 0.02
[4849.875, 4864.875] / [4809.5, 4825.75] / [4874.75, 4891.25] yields 0.12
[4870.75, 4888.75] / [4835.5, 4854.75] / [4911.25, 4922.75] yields 0.07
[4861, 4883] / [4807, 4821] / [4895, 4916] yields 0.19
